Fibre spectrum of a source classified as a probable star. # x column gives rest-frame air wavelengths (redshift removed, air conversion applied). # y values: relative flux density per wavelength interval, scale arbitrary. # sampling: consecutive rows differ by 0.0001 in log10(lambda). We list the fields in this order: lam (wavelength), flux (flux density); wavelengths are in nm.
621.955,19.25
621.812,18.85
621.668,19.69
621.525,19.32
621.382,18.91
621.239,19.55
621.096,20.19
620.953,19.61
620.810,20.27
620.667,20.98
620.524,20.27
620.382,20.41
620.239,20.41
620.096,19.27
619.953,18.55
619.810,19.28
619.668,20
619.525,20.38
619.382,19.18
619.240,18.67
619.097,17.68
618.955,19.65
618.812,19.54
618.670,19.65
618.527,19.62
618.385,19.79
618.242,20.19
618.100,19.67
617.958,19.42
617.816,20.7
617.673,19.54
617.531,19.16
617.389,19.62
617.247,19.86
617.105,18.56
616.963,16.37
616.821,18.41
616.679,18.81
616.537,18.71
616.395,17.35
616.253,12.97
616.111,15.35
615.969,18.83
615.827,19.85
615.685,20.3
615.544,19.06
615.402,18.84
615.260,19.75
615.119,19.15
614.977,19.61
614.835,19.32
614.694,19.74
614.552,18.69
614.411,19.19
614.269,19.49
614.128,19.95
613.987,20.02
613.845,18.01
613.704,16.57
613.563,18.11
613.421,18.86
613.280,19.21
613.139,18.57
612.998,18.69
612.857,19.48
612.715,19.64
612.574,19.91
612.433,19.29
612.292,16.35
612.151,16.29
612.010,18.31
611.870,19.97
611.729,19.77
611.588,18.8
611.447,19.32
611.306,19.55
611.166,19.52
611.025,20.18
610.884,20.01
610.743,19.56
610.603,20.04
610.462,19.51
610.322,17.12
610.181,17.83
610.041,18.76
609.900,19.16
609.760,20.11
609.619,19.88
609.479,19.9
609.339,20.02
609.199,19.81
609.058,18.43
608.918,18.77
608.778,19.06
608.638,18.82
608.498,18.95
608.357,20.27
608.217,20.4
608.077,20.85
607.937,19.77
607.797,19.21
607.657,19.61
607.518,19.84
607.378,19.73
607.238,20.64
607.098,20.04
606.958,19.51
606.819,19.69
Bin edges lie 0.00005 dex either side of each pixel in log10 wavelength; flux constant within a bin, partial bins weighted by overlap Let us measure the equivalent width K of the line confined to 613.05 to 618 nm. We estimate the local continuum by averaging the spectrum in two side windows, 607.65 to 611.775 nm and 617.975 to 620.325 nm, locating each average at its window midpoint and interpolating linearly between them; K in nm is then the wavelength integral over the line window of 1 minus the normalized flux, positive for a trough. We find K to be 0.18 nm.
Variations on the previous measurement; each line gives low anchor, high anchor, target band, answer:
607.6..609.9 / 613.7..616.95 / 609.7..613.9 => 0.06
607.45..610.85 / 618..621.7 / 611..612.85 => 0.05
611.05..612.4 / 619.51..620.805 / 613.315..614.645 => 0.02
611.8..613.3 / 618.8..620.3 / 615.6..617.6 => 0.09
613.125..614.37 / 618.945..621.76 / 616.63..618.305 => 0.00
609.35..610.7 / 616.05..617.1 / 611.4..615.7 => -0.23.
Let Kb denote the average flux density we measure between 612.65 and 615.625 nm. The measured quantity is 19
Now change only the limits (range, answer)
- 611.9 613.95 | 18.4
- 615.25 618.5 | 18.7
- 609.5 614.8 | 19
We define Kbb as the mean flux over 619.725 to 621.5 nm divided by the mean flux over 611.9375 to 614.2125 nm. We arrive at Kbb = 1.07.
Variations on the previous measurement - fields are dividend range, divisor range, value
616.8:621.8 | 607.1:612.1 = 1.00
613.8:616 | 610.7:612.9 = 1.01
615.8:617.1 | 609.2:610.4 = 0.91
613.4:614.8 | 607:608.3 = 0.94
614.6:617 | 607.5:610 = 0.94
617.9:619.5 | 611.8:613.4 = 1.04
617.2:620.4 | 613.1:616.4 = 1.05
